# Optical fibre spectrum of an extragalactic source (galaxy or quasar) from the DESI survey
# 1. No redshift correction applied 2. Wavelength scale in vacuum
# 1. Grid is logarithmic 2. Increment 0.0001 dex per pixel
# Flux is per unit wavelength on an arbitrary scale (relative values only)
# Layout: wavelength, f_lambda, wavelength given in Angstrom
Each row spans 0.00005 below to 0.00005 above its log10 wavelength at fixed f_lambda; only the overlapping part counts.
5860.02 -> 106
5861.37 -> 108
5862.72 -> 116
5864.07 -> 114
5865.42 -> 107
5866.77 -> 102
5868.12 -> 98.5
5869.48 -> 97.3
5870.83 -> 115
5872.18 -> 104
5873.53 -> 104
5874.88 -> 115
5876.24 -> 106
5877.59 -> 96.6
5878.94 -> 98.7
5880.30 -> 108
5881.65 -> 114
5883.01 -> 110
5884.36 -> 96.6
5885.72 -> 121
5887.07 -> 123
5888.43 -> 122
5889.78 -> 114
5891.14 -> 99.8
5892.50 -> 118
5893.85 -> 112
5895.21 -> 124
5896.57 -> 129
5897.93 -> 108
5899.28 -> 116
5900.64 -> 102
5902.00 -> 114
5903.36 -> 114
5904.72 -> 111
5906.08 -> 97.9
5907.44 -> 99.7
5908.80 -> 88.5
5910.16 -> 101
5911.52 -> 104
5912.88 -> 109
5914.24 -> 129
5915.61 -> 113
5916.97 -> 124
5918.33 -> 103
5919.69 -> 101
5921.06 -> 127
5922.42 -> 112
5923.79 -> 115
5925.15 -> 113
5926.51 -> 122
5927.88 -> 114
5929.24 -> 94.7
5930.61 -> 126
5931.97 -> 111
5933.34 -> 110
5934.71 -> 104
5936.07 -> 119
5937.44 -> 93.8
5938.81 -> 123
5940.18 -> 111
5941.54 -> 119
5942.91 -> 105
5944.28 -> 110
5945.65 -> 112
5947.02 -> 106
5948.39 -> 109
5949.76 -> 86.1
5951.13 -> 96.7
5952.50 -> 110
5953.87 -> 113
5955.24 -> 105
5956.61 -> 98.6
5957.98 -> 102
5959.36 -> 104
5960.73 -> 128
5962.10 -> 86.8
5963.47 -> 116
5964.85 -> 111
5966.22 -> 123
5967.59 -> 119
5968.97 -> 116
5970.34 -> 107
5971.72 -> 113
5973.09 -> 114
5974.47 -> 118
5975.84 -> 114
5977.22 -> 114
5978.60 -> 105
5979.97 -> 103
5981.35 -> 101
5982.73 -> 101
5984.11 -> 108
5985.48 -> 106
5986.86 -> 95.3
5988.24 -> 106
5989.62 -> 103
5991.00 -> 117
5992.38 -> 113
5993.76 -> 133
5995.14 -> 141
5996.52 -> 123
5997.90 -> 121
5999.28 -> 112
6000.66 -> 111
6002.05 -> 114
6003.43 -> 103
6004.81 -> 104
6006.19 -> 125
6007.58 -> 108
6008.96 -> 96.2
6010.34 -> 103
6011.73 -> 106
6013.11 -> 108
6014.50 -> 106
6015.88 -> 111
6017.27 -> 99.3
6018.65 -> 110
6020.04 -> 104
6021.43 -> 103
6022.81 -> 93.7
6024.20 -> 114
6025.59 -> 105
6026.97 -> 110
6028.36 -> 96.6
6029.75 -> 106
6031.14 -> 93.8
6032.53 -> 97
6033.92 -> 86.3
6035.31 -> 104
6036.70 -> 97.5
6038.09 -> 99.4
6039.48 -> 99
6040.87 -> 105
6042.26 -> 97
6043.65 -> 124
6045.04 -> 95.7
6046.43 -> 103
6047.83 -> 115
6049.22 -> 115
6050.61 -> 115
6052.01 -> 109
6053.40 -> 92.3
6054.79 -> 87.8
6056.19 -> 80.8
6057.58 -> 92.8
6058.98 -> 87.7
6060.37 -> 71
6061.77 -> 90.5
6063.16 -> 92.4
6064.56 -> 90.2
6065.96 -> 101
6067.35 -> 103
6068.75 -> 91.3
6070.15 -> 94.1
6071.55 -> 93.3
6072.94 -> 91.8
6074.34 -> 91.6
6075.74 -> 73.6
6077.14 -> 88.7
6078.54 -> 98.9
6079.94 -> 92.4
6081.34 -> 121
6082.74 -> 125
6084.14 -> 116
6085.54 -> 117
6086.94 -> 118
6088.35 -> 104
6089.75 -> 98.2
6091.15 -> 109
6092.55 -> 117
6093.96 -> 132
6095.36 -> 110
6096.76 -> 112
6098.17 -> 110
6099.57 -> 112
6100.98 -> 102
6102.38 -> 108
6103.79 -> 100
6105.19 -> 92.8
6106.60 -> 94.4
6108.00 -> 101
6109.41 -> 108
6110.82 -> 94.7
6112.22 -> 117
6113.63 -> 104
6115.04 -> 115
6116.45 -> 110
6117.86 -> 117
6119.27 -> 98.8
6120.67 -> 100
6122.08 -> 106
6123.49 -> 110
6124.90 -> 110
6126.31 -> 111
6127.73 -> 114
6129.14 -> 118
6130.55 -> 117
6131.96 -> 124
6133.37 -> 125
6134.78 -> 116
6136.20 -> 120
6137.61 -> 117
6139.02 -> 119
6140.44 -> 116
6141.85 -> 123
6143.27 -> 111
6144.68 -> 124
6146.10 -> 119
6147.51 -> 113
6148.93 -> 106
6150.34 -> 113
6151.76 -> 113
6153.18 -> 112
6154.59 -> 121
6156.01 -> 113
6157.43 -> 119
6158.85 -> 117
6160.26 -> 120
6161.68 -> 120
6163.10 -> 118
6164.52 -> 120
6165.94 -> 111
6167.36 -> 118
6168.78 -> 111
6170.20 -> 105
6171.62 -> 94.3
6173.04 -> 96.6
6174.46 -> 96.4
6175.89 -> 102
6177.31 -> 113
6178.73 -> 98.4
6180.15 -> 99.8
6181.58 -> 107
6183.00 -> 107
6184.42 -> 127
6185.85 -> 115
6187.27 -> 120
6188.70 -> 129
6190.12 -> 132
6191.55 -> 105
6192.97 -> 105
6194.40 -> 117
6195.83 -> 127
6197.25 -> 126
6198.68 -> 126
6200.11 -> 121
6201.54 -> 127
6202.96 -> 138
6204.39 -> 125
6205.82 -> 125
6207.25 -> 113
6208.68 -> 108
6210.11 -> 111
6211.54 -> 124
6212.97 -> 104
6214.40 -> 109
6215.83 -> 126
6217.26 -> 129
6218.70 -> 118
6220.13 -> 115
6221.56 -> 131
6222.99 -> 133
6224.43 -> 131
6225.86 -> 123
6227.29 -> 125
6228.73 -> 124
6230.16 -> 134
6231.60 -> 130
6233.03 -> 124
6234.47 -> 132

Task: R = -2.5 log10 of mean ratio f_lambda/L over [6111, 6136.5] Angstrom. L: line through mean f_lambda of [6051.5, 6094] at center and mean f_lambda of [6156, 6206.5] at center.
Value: -0.06 mag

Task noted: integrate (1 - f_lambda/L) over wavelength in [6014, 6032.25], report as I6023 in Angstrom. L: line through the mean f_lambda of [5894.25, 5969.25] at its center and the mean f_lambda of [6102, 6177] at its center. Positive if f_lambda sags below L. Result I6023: 1.1 Angstrom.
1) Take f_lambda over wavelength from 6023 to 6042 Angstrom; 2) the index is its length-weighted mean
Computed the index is 101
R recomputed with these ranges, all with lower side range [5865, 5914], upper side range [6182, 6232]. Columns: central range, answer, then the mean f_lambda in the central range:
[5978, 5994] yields 0.055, 107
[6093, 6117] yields 0.098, 107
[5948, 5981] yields 0.028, 109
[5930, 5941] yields -0.018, 112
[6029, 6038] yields 0.174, 97.5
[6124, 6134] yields 0.015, 117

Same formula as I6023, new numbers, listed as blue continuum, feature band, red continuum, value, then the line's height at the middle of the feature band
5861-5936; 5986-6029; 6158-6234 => 1.3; 113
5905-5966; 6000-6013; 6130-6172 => 0.4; 111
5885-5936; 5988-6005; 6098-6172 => -0.6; 112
